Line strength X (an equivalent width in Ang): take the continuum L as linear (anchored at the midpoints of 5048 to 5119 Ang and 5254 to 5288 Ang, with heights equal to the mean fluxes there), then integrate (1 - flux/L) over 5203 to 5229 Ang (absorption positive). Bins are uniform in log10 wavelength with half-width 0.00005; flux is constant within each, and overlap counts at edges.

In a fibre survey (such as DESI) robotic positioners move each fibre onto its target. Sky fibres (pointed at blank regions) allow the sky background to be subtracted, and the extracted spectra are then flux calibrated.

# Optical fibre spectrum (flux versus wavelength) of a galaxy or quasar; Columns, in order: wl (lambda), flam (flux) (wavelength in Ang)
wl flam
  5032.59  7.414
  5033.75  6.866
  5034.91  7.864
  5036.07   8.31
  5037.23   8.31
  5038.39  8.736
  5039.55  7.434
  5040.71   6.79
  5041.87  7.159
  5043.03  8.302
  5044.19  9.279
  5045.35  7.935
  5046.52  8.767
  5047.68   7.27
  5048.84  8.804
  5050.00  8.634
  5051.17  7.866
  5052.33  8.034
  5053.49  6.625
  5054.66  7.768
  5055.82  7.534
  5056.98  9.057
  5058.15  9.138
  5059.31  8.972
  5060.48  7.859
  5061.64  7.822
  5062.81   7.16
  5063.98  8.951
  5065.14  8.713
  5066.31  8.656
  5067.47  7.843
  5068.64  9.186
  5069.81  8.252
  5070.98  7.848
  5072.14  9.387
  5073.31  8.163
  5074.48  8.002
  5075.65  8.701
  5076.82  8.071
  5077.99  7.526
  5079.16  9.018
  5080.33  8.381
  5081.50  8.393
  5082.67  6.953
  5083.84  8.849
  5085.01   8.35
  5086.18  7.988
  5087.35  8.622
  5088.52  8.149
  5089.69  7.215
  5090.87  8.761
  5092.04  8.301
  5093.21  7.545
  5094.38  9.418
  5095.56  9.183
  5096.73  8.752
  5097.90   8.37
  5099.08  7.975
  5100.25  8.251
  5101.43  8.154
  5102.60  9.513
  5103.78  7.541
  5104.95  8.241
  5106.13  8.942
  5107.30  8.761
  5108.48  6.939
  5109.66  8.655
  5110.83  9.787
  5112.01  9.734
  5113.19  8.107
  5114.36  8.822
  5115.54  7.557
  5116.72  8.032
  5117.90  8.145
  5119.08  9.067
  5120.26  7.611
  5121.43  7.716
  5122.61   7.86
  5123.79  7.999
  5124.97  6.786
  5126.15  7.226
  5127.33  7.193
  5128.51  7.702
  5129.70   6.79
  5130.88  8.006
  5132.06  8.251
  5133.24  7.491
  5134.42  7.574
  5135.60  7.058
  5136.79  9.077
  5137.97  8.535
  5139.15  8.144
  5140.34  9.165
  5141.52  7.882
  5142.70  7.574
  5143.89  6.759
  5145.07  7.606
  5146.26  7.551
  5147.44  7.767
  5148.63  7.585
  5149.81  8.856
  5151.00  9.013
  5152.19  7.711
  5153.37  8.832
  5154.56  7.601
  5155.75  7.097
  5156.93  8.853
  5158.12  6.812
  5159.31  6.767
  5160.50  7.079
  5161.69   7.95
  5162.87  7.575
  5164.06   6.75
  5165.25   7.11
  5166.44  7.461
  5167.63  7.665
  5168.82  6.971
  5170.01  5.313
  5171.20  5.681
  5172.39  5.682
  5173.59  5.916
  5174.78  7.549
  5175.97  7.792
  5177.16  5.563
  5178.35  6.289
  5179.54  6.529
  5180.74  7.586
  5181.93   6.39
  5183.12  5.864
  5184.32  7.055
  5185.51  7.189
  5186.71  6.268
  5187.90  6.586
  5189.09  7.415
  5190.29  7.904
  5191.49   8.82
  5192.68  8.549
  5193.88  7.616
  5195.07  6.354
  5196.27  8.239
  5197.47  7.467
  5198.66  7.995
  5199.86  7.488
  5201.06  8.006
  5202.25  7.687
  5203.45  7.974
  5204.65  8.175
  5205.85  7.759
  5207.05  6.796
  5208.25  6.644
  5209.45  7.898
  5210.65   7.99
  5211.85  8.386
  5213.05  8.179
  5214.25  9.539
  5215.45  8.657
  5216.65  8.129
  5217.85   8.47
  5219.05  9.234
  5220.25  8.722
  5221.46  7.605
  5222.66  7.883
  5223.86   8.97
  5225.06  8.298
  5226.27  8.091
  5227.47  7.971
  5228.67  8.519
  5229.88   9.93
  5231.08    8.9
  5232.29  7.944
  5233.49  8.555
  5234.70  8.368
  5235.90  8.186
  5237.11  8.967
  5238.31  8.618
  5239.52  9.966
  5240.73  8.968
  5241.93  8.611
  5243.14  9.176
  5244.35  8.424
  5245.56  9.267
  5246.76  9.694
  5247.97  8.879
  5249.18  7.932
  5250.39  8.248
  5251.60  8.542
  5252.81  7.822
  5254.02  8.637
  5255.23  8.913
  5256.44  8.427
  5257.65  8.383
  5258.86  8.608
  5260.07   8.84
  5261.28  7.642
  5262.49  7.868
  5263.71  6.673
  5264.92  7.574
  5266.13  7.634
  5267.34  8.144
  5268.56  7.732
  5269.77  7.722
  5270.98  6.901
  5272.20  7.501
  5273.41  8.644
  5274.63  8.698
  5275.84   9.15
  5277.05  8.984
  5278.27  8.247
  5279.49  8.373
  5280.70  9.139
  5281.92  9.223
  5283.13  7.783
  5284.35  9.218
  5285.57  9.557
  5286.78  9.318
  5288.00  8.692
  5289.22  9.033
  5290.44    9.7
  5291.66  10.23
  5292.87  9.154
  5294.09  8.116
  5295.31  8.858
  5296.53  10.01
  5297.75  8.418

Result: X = 0.5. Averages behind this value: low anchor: 8.33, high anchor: 8.34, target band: 8.18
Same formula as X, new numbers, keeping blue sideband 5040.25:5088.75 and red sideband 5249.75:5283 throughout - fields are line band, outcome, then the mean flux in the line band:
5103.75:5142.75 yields 0.7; 8.07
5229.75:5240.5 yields -0.7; 8.78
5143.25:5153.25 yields 0.4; 7.9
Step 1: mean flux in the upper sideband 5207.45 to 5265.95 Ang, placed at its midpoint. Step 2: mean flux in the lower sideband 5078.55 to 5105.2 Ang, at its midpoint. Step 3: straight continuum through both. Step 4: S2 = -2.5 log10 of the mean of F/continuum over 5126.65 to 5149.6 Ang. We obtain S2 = 0.08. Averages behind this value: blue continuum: 8.35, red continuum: 8.44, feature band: 7.79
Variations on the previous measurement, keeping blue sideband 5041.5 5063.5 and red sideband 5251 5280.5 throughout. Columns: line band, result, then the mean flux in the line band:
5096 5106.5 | -0.038 mag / 8.42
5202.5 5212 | 0.067 mag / 7.66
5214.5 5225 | -0.044 mag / 8.49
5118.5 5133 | 0.062 mag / 7.68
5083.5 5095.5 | -0.029 mag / 8.35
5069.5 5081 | -0.028 mag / 8.34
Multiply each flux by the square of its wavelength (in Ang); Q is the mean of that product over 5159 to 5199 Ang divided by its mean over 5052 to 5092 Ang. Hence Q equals 0.89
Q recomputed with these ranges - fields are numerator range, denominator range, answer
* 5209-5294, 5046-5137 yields 1.11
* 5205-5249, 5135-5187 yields 1.19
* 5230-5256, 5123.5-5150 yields 1.17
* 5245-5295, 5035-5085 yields 1.13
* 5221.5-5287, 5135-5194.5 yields 1.19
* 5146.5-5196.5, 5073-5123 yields 0.89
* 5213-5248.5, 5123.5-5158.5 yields 1.15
